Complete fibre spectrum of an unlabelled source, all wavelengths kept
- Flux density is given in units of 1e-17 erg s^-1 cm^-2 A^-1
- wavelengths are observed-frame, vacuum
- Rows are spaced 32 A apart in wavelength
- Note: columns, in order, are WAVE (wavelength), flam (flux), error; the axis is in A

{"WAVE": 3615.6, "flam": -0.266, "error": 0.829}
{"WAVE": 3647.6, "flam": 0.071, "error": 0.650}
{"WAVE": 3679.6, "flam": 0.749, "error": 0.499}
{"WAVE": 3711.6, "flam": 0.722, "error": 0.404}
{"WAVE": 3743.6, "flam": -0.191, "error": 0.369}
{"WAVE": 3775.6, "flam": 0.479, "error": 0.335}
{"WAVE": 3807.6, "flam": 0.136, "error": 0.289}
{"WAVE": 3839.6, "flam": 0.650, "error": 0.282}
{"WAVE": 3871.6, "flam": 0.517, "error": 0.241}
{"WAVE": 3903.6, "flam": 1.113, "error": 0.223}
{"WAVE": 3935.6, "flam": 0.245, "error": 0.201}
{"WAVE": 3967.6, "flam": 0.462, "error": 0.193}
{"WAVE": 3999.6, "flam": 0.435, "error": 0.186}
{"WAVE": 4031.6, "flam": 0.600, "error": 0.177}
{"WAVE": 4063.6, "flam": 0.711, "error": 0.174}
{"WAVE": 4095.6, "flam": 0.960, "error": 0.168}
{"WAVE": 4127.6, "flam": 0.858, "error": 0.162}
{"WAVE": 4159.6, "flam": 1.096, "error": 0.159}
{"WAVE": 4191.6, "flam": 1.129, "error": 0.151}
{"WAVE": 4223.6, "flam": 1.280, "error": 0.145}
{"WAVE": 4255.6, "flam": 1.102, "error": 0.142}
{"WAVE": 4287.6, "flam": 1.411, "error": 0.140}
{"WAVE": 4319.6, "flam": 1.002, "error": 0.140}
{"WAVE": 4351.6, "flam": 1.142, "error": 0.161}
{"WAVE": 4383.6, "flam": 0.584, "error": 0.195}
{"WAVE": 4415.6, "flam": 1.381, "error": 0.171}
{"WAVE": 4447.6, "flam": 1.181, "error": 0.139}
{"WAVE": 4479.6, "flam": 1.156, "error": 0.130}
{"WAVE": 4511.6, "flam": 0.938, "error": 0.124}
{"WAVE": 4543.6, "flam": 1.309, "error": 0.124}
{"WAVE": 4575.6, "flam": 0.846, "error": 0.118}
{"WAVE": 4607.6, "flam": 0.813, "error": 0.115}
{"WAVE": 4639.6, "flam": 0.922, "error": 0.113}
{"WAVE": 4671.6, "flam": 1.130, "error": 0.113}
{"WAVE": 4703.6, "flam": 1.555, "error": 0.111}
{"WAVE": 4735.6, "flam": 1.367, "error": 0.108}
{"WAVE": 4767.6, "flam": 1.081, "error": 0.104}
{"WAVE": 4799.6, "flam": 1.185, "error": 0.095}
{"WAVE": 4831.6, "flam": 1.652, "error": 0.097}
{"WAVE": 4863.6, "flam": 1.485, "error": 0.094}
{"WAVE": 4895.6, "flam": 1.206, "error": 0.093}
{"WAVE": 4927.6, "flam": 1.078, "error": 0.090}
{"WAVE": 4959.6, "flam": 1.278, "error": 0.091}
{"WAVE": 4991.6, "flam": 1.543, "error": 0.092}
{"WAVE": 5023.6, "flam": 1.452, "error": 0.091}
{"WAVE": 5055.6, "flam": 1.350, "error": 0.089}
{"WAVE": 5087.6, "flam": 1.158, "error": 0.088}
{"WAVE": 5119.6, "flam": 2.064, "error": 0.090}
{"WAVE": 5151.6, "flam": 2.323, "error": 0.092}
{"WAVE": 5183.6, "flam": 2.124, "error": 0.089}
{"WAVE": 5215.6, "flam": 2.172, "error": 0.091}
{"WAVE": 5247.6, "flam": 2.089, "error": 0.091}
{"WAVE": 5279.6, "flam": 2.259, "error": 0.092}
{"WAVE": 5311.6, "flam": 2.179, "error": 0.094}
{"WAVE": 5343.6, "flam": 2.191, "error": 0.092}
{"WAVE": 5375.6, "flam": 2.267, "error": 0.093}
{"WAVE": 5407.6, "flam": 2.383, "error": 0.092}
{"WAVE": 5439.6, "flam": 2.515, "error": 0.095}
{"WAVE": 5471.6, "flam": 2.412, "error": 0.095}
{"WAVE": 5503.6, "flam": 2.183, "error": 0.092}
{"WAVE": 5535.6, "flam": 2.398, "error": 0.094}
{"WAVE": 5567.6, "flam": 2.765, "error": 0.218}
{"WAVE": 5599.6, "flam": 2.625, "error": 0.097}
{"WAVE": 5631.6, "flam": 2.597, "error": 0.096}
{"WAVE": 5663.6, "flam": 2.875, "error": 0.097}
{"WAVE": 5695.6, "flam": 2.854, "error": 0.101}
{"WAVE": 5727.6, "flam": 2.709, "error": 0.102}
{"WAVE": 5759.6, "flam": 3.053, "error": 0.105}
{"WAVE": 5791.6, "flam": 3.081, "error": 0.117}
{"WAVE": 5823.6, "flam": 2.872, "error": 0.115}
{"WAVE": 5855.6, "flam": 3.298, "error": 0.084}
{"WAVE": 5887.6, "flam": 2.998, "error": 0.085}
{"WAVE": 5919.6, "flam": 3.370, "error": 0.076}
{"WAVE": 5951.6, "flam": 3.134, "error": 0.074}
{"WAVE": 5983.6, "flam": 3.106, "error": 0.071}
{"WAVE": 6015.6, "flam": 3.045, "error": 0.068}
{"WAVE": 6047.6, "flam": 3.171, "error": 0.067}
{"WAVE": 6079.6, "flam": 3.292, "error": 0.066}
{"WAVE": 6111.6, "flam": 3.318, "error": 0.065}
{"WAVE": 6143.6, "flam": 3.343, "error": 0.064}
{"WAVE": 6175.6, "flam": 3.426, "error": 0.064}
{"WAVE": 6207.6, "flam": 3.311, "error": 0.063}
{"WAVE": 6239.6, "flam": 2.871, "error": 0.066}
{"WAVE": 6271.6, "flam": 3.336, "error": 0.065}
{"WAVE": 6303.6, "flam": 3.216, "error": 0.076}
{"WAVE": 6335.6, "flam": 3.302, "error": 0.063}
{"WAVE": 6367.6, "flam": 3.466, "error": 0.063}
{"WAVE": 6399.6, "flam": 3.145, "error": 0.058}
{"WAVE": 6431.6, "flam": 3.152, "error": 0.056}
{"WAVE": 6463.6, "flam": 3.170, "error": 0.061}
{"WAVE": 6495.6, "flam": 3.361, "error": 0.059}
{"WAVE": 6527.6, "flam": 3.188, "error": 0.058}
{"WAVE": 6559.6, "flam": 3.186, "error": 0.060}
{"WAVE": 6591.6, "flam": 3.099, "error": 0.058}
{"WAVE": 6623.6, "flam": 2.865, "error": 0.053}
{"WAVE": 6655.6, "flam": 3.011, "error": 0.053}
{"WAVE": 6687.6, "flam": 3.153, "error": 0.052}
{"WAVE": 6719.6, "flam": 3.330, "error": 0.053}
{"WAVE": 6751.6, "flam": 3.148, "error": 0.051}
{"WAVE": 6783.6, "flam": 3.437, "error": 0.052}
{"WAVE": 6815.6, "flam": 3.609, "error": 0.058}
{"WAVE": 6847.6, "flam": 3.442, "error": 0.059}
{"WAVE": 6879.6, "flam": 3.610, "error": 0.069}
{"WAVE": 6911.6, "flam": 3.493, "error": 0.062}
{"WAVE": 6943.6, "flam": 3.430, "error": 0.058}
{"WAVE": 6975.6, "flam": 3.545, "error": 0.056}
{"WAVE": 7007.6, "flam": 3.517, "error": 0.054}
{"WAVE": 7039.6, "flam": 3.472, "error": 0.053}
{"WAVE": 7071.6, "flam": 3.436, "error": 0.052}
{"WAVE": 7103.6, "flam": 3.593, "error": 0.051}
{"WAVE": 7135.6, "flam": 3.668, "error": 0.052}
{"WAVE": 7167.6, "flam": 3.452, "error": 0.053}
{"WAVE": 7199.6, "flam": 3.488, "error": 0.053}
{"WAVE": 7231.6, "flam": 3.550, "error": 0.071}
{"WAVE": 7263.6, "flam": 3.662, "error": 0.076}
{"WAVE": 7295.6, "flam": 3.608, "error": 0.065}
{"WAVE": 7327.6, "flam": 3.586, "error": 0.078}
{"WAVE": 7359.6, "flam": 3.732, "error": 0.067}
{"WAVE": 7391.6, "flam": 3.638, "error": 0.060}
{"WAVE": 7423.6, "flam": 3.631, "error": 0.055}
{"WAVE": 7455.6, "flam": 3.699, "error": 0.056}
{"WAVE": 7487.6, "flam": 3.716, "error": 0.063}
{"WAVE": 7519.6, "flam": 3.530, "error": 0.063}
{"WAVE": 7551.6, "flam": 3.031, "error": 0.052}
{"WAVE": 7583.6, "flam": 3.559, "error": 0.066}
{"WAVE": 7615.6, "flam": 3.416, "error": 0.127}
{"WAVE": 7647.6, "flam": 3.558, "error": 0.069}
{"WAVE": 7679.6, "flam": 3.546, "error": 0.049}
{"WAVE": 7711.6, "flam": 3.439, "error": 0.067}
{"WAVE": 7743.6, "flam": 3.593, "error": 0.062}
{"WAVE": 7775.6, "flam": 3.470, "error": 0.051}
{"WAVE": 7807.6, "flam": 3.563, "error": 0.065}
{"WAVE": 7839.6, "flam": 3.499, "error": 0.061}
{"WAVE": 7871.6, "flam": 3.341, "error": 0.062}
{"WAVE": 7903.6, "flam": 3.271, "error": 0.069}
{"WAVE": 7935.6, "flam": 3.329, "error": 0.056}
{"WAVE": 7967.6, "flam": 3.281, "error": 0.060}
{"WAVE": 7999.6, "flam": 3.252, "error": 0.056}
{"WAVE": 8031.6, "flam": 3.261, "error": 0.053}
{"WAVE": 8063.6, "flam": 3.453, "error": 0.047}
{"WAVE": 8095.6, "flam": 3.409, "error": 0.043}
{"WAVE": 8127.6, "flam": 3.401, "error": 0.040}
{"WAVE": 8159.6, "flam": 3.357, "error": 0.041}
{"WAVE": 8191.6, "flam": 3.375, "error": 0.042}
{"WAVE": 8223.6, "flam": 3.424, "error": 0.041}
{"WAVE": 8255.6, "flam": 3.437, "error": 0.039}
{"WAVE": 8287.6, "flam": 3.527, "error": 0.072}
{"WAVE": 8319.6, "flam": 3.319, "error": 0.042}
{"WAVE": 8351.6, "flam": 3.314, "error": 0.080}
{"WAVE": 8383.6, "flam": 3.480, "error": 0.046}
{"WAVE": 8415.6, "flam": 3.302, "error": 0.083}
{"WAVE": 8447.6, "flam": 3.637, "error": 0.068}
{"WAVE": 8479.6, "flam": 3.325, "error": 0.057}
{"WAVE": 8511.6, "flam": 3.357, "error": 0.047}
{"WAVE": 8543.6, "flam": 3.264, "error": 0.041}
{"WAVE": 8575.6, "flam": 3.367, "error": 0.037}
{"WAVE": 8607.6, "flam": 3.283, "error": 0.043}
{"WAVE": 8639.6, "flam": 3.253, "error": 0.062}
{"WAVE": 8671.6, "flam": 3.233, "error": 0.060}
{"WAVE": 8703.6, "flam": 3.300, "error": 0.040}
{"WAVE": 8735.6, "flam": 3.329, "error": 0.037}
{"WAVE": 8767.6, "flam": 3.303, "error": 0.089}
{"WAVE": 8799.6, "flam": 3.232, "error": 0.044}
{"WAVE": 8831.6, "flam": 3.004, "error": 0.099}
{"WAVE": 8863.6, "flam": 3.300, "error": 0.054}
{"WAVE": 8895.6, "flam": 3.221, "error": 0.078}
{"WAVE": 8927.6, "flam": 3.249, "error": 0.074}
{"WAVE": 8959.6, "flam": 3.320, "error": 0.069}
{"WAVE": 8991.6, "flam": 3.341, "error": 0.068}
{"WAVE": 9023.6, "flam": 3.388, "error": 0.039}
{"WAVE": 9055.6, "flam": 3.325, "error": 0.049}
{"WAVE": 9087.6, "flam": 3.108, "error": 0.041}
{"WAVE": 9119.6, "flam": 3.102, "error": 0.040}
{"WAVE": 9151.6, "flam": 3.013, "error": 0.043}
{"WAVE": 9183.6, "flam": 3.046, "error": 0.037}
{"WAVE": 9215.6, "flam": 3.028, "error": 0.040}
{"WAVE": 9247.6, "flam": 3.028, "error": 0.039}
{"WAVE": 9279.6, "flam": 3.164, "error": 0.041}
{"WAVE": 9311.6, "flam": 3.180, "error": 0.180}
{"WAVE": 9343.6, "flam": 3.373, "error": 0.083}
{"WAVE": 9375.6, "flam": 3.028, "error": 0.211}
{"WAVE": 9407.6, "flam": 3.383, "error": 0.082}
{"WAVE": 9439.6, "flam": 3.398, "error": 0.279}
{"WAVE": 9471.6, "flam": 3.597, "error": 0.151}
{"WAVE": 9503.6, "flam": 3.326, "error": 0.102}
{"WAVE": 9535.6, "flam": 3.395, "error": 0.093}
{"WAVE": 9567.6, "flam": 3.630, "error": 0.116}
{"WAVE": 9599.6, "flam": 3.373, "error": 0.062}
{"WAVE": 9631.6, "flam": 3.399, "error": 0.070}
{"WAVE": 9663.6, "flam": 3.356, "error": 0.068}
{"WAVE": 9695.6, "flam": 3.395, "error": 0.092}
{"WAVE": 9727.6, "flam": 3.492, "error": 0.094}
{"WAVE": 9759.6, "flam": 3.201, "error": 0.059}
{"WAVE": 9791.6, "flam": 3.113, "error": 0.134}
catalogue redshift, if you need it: 0.282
